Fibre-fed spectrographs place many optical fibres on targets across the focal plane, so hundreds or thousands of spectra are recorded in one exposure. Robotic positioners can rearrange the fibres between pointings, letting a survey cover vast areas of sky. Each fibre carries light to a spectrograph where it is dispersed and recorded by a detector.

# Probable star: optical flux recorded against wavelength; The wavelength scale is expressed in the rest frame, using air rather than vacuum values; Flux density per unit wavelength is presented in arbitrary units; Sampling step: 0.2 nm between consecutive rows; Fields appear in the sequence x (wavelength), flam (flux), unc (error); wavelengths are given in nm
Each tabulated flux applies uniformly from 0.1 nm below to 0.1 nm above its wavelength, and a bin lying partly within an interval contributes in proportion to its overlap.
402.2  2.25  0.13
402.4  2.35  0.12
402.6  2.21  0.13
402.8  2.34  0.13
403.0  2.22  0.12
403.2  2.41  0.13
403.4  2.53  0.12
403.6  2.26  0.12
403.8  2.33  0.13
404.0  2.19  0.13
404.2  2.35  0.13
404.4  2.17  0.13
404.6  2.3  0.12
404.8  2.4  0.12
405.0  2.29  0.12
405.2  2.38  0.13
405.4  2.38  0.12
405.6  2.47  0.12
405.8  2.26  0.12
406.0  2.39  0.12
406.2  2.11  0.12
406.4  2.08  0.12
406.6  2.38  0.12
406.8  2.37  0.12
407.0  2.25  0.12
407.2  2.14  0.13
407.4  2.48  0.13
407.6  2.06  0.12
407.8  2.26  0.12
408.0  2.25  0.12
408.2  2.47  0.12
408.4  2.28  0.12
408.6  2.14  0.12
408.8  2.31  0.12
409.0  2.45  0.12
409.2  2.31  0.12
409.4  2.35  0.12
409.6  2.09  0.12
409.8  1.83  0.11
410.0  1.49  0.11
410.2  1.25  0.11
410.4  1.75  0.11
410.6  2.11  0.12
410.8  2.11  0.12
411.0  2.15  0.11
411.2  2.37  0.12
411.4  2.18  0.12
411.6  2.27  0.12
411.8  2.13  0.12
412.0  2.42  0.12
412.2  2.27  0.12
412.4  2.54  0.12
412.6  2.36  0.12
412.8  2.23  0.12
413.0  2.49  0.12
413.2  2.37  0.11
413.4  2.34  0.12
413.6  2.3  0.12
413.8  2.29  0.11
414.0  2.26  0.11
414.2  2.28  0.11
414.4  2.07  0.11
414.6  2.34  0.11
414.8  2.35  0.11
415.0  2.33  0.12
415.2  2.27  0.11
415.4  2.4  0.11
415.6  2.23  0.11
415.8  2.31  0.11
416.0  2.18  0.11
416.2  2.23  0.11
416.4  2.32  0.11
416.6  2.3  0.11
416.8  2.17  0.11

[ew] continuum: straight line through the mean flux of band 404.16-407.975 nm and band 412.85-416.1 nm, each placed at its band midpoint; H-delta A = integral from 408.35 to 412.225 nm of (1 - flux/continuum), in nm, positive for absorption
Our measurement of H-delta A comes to 0.31 nm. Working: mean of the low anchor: 2.29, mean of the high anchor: 2.3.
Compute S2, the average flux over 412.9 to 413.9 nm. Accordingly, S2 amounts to 2.36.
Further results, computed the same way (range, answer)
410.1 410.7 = 1.7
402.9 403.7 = 2.35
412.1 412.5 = 2.41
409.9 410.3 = 1.37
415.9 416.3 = 2.21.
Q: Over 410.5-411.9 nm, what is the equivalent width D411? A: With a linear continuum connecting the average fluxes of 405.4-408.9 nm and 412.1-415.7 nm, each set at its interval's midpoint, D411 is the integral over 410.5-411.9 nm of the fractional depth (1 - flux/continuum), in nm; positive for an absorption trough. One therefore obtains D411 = 0.07 nm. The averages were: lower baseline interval 2.28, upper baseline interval 2.32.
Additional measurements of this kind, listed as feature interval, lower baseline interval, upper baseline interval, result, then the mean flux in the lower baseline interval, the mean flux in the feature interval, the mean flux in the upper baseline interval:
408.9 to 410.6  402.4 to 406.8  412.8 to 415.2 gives 0.26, 2.31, 1.95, 2.31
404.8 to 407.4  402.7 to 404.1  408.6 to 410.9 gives -0.13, 2.33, 2.3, 2.01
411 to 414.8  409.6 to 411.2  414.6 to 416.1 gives -0.41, 1.86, 2.3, 2.3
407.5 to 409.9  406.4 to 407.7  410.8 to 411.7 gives 0.02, 2.26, 2.23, 2.23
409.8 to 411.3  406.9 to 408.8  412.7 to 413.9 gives 0.27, 2.26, 1.89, 2.34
